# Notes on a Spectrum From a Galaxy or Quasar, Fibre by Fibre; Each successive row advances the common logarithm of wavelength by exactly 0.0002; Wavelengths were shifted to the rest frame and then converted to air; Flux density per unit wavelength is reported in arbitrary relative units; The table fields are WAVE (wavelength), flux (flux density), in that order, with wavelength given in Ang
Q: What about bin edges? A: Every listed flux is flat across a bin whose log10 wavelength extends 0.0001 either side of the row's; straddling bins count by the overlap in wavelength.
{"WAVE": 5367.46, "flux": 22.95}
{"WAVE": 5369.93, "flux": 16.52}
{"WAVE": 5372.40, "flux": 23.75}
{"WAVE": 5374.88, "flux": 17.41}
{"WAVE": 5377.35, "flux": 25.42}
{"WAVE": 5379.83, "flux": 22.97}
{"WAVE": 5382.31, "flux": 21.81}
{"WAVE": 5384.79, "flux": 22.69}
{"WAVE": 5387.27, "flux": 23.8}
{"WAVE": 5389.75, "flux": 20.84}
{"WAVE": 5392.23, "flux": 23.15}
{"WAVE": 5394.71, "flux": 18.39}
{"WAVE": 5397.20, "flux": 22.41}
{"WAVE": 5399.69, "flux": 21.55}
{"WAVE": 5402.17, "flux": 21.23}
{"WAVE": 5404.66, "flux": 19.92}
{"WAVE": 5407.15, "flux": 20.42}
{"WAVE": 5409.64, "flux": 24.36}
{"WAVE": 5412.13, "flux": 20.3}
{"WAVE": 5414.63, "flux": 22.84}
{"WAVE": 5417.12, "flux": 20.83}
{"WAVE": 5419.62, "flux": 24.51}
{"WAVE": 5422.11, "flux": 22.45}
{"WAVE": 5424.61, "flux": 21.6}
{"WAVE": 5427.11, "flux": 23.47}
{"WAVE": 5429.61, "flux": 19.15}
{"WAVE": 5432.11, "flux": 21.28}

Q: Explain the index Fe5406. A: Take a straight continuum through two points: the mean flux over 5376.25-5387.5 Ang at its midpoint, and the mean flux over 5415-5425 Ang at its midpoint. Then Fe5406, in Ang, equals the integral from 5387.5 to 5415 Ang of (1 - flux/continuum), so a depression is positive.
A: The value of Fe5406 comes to 1.7 Ang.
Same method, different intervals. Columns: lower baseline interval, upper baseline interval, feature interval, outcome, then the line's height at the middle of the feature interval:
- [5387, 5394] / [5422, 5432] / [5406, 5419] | -0.07 Ang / 21.8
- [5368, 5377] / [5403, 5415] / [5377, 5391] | -1.51 Ang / 20.6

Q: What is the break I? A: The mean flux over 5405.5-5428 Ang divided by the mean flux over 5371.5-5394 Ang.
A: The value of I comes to 1.00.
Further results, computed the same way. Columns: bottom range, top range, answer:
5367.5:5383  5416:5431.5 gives 1.03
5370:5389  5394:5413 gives 0.96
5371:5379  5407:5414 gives 0.99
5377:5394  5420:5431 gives 0.97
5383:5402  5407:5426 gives 1.02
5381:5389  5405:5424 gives 0.98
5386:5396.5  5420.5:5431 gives 1.01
